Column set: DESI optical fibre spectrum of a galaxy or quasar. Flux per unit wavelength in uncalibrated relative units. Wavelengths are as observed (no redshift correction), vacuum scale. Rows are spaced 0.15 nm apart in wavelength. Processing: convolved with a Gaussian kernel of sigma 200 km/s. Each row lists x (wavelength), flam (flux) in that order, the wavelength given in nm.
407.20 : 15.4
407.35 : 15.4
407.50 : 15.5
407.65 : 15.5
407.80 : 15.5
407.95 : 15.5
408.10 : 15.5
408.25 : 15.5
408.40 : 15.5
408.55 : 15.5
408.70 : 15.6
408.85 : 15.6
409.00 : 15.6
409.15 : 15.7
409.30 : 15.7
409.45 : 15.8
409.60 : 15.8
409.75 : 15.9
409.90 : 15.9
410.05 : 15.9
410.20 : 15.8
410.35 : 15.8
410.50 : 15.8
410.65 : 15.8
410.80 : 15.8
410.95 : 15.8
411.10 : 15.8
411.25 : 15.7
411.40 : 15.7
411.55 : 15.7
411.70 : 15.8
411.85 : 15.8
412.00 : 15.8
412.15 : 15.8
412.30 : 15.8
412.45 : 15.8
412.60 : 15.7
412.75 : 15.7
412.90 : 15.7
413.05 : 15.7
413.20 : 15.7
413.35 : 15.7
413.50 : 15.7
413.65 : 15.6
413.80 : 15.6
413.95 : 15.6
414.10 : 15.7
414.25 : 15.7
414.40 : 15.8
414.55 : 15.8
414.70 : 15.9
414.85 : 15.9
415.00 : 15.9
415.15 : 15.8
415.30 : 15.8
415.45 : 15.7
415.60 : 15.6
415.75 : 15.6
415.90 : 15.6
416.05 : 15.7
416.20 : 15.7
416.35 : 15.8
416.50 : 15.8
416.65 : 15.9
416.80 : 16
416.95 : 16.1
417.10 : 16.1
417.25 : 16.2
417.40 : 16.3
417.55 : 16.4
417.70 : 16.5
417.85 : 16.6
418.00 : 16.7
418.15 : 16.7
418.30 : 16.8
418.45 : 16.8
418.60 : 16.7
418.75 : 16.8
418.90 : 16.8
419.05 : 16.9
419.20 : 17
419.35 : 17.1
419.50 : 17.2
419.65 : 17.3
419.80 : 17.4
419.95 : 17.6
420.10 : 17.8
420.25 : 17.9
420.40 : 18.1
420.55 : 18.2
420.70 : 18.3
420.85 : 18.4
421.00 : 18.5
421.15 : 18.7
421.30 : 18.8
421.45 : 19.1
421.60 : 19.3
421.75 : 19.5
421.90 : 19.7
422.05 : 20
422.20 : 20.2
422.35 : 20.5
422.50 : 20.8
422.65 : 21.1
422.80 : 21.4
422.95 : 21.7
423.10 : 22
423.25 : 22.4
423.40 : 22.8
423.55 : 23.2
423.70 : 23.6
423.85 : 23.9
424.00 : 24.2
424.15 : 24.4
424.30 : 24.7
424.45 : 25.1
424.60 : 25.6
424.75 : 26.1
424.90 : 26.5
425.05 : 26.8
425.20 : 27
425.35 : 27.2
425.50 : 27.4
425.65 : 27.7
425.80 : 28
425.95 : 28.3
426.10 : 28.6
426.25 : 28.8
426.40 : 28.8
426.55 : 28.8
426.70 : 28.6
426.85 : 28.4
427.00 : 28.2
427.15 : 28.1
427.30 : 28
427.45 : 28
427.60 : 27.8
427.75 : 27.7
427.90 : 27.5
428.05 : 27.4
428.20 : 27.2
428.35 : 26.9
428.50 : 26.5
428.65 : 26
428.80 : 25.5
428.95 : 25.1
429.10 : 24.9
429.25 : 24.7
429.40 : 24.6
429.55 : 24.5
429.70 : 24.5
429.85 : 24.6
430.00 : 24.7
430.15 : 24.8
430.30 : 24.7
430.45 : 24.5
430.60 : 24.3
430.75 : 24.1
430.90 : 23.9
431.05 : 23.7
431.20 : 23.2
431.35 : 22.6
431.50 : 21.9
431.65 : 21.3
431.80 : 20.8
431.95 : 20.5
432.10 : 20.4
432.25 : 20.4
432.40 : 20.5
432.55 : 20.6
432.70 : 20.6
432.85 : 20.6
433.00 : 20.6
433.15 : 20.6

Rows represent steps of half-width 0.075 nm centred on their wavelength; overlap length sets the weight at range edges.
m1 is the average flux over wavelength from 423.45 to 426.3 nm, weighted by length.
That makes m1 26.1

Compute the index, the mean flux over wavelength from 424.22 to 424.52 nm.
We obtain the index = 24.9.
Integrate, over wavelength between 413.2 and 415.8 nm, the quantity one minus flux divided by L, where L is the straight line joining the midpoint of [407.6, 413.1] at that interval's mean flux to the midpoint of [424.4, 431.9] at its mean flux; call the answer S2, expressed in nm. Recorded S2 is 0.34 nm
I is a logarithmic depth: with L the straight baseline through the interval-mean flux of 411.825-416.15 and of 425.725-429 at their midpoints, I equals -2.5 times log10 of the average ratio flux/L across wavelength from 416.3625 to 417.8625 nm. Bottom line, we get 0.15 mag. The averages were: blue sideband 15.7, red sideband 27.7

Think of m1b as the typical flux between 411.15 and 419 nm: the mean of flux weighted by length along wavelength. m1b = 16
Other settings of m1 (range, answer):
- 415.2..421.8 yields 17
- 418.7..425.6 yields 21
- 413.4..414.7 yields 15.7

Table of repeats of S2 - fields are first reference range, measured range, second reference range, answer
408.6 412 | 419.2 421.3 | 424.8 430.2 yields 0.41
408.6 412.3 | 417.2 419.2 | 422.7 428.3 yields 0.43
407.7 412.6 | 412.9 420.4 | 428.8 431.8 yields 0.86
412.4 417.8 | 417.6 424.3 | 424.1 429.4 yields 0.70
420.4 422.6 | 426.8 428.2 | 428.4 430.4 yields -0.25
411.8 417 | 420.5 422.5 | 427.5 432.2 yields 0.06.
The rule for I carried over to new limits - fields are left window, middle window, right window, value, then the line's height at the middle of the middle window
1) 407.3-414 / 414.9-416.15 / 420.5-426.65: 0.182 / 18.6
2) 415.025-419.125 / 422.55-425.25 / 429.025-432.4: -0.209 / 19.7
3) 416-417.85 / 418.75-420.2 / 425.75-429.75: 0.087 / 18.7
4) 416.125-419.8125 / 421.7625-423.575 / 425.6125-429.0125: 0.047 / 22.1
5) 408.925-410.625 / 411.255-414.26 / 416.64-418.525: 0.021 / 16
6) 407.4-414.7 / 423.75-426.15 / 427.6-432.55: -0.198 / 21.9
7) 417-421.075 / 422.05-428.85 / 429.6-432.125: -0.245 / 20.5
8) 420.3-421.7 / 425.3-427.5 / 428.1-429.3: -0.188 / 23.7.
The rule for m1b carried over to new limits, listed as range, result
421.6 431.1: 25.1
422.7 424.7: 23.5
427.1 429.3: 26.8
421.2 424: 21.2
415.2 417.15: 15.8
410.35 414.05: 15.7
